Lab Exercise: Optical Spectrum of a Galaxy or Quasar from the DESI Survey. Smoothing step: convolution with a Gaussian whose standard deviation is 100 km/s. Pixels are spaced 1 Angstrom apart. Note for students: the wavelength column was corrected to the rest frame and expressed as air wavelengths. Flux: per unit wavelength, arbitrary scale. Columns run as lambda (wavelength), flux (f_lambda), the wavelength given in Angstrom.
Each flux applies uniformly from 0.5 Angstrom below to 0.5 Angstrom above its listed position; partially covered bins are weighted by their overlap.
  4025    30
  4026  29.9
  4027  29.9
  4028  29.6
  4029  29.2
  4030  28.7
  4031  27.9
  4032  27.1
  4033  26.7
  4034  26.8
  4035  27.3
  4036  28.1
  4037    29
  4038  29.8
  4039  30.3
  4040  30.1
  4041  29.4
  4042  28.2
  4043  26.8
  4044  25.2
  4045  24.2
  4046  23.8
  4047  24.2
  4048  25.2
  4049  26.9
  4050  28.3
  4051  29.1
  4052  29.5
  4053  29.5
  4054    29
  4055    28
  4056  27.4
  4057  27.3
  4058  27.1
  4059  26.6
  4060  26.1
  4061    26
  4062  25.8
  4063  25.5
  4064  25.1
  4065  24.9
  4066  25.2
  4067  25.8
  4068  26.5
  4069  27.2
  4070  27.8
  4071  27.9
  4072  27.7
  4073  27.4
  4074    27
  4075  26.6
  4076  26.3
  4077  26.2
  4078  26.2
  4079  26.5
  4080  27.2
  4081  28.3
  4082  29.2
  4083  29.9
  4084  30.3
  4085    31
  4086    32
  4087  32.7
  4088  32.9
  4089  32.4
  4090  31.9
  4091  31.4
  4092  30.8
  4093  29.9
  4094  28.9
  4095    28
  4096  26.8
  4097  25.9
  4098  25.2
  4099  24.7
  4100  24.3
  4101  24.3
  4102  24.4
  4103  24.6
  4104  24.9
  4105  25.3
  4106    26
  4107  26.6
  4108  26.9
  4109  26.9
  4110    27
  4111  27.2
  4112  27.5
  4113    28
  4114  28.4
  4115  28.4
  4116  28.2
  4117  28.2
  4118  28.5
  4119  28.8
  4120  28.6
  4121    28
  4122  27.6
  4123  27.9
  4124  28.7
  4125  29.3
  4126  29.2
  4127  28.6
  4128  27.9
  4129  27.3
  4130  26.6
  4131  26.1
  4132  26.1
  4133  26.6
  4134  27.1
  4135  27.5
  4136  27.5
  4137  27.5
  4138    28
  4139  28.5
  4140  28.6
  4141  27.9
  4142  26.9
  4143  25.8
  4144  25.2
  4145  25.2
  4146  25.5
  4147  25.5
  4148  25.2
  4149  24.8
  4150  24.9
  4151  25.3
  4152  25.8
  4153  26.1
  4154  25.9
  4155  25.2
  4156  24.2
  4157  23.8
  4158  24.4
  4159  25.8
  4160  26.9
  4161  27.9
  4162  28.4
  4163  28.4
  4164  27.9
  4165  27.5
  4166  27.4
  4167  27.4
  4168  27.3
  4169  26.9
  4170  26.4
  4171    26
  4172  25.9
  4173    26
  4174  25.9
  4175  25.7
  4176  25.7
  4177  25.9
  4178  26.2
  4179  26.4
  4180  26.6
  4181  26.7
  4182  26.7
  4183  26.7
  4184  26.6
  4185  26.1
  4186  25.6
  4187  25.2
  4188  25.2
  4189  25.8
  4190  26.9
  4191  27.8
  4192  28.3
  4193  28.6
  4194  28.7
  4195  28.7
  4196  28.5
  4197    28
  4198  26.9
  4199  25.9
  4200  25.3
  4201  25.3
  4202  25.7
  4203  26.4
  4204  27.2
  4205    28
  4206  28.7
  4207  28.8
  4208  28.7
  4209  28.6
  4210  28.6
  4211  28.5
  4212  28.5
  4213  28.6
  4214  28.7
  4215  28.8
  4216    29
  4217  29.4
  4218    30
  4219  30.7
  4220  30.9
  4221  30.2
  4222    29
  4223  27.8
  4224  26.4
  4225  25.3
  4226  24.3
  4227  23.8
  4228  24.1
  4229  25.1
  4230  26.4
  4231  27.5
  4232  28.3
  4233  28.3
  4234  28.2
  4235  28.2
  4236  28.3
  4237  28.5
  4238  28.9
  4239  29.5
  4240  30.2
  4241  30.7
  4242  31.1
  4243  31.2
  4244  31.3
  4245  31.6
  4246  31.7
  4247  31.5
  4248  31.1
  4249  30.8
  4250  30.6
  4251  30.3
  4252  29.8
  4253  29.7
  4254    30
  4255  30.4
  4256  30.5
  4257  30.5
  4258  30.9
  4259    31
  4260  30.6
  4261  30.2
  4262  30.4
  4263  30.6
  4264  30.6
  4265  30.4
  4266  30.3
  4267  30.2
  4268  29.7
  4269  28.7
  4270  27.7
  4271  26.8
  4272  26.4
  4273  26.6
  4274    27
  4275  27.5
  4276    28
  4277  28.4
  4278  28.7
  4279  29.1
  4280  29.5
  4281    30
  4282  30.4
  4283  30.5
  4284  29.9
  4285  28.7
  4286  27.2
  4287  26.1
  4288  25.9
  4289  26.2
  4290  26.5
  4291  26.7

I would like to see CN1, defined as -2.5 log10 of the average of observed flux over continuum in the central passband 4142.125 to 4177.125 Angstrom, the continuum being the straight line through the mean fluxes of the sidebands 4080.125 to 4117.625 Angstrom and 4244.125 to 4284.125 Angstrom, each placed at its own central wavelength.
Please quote 0.10 mag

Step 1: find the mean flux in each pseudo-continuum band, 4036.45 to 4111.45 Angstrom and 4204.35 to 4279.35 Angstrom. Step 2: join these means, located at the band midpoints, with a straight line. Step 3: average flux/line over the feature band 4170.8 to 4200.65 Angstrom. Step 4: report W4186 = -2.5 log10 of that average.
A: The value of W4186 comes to 0.07 mag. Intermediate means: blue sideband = 27.5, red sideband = 29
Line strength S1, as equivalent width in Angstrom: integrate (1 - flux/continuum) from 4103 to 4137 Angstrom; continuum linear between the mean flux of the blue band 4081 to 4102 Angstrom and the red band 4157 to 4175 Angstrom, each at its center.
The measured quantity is 0.81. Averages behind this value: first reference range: 29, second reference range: 26.7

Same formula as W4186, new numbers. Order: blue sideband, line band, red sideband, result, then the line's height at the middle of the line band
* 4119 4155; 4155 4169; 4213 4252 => 0.03 mag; 27.5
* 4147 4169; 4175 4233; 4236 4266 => 0.04 mag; 28.3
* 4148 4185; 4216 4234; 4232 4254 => 0.06 mag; 29.1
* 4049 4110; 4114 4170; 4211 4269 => 0.05 mag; 28.2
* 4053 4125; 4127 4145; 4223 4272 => 0.04 mag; 28.1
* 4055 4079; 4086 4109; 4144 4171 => -0.05 mag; 26.4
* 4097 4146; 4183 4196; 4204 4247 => 0.04 mag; 28.1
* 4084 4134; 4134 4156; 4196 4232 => 0.06 mag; 27.8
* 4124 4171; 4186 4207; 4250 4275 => 0.03 mag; 27.9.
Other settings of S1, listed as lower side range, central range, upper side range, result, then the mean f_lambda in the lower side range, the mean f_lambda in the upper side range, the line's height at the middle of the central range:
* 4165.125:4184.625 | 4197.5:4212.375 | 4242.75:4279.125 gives 0.1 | 26.5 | 29.7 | 27.6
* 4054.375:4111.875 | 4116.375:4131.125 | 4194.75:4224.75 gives -0.3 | 27.4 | 28.2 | 27.6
